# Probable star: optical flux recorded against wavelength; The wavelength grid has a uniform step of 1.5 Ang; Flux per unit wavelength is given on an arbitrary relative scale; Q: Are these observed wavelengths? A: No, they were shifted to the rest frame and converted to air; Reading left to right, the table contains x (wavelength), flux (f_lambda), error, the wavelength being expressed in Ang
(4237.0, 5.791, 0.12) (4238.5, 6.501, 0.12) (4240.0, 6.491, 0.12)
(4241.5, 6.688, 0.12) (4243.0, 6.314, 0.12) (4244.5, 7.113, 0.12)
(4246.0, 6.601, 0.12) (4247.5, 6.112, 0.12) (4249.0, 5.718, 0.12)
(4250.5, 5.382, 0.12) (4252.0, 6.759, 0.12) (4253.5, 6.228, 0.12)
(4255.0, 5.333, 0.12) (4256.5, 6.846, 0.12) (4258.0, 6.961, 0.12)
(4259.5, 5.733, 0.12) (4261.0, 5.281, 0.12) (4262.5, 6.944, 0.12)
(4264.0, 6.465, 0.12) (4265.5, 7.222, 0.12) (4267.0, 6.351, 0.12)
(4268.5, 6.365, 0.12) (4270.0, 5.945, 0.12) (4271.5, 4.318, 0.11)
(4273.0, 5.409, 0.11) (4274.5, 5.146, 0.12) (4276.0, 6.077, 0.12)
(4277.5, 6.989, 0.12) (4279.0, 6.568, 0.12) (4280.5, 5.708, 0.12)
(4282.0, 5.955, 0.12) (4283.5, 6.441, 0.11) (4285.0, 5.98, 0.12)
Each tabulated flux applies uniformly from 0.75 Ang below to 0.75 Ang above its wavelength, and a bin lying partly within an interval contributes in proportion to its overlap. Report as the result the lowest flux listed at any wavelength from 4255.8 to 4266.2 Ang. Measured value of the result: 5.281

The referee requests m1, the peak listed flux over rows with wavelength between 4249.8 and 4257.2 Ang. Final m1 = 6.846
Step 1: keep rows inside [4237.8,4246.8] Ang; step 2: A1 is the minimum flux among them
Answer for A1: 6.314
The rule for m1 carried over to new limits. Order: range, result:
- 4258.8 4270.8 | 7.222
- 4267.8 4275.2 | 6.365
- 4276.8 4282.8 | 6.989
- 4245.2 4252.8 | 6.759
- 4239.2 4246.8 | 7.113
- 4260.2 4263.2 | 6.944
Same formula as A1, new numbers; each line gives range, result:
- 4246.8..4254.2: 5.382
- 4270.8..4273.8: 4.318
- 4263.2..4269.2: 6.351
